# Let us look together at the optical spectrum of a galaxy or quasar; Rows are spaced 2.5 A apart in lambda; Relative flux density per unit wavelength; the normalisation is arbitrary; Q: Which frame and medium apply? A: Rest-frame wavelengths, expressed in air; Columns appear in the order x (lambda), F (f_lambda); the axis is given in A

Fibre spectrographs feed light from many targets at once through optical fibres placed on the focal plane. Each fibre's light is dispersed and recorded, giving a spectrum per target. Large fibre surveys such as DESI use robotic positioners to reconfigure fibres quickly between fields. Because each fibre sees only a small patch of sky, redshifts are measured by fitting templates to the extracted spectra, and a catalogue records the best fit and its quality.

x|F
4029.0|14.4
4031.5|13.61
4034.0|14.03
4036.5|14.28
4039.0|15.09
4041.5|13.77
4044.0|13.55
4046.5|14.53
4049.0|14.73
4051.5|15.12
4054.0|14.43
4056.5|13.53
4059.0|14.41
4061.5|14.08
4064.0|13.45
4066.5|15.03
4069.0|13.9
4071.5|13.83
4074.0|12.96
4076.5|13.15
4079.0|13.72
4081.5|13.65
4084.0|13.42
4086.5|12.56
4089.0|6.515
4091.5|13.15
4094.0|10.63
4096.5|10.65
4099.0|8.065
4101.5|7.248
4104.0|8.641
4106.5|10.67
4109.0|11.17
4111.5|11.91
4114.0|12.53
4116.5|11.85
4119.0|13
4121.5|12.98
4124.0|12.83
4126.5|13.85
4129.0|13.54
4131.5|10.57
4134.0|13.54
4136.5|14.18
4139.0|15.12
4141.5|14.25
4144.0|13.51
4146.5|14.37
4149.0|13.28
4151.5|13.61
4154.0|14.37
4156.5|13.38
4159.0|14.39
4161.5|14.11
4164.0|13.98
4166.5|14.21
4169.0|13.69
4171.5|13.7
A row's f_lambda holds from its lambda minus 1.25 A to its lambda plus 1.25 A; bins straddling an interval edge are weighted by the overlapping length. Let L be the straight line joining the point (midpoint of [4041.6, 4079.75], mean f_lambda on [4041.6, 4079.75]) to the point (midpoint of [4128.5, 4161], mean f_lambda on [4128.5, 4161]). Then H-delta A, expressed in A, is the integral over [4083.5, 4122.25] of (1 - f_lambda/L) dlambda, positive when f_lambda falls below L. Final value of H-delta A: 8.4 A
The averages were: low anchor 14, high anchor 13.7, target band 10.9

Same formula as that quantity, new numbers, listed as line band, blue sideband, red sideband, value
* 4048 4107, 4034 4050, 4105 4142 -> 5.4 A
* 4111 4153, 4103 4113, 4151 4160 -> -3.2 A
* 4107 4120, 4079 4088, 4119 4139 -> 1.2 A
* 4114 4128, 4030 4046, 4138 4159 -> 1.1 A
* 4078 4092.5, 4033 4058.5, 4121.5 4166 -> 2.0 A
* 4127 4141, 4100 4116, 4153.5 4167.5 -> -1.4 A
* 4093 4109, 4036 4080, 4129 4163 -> 5.1 A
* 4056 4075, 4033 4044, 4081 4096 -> -1.8 A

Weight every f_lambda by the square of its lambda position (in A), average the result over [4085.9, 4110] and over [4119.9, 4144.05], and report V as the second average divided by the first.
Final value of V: 1.39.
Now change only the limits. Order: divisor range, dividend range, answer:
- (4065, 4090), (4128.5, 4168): 1.10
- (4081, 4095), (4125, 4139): 1.18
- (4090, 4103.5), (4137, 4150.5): 1.47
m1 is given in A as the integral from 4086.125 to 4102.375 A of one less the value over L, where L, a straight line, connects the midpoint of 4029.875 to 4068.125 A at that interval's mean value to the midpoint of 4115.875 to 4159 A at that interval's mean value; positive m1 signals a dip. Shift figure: 4.8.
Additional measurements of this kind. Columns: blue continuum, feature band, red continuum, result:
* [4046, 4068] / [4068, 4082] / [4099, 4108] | -1.53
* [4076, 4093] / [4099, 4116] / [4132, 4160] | 3.47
